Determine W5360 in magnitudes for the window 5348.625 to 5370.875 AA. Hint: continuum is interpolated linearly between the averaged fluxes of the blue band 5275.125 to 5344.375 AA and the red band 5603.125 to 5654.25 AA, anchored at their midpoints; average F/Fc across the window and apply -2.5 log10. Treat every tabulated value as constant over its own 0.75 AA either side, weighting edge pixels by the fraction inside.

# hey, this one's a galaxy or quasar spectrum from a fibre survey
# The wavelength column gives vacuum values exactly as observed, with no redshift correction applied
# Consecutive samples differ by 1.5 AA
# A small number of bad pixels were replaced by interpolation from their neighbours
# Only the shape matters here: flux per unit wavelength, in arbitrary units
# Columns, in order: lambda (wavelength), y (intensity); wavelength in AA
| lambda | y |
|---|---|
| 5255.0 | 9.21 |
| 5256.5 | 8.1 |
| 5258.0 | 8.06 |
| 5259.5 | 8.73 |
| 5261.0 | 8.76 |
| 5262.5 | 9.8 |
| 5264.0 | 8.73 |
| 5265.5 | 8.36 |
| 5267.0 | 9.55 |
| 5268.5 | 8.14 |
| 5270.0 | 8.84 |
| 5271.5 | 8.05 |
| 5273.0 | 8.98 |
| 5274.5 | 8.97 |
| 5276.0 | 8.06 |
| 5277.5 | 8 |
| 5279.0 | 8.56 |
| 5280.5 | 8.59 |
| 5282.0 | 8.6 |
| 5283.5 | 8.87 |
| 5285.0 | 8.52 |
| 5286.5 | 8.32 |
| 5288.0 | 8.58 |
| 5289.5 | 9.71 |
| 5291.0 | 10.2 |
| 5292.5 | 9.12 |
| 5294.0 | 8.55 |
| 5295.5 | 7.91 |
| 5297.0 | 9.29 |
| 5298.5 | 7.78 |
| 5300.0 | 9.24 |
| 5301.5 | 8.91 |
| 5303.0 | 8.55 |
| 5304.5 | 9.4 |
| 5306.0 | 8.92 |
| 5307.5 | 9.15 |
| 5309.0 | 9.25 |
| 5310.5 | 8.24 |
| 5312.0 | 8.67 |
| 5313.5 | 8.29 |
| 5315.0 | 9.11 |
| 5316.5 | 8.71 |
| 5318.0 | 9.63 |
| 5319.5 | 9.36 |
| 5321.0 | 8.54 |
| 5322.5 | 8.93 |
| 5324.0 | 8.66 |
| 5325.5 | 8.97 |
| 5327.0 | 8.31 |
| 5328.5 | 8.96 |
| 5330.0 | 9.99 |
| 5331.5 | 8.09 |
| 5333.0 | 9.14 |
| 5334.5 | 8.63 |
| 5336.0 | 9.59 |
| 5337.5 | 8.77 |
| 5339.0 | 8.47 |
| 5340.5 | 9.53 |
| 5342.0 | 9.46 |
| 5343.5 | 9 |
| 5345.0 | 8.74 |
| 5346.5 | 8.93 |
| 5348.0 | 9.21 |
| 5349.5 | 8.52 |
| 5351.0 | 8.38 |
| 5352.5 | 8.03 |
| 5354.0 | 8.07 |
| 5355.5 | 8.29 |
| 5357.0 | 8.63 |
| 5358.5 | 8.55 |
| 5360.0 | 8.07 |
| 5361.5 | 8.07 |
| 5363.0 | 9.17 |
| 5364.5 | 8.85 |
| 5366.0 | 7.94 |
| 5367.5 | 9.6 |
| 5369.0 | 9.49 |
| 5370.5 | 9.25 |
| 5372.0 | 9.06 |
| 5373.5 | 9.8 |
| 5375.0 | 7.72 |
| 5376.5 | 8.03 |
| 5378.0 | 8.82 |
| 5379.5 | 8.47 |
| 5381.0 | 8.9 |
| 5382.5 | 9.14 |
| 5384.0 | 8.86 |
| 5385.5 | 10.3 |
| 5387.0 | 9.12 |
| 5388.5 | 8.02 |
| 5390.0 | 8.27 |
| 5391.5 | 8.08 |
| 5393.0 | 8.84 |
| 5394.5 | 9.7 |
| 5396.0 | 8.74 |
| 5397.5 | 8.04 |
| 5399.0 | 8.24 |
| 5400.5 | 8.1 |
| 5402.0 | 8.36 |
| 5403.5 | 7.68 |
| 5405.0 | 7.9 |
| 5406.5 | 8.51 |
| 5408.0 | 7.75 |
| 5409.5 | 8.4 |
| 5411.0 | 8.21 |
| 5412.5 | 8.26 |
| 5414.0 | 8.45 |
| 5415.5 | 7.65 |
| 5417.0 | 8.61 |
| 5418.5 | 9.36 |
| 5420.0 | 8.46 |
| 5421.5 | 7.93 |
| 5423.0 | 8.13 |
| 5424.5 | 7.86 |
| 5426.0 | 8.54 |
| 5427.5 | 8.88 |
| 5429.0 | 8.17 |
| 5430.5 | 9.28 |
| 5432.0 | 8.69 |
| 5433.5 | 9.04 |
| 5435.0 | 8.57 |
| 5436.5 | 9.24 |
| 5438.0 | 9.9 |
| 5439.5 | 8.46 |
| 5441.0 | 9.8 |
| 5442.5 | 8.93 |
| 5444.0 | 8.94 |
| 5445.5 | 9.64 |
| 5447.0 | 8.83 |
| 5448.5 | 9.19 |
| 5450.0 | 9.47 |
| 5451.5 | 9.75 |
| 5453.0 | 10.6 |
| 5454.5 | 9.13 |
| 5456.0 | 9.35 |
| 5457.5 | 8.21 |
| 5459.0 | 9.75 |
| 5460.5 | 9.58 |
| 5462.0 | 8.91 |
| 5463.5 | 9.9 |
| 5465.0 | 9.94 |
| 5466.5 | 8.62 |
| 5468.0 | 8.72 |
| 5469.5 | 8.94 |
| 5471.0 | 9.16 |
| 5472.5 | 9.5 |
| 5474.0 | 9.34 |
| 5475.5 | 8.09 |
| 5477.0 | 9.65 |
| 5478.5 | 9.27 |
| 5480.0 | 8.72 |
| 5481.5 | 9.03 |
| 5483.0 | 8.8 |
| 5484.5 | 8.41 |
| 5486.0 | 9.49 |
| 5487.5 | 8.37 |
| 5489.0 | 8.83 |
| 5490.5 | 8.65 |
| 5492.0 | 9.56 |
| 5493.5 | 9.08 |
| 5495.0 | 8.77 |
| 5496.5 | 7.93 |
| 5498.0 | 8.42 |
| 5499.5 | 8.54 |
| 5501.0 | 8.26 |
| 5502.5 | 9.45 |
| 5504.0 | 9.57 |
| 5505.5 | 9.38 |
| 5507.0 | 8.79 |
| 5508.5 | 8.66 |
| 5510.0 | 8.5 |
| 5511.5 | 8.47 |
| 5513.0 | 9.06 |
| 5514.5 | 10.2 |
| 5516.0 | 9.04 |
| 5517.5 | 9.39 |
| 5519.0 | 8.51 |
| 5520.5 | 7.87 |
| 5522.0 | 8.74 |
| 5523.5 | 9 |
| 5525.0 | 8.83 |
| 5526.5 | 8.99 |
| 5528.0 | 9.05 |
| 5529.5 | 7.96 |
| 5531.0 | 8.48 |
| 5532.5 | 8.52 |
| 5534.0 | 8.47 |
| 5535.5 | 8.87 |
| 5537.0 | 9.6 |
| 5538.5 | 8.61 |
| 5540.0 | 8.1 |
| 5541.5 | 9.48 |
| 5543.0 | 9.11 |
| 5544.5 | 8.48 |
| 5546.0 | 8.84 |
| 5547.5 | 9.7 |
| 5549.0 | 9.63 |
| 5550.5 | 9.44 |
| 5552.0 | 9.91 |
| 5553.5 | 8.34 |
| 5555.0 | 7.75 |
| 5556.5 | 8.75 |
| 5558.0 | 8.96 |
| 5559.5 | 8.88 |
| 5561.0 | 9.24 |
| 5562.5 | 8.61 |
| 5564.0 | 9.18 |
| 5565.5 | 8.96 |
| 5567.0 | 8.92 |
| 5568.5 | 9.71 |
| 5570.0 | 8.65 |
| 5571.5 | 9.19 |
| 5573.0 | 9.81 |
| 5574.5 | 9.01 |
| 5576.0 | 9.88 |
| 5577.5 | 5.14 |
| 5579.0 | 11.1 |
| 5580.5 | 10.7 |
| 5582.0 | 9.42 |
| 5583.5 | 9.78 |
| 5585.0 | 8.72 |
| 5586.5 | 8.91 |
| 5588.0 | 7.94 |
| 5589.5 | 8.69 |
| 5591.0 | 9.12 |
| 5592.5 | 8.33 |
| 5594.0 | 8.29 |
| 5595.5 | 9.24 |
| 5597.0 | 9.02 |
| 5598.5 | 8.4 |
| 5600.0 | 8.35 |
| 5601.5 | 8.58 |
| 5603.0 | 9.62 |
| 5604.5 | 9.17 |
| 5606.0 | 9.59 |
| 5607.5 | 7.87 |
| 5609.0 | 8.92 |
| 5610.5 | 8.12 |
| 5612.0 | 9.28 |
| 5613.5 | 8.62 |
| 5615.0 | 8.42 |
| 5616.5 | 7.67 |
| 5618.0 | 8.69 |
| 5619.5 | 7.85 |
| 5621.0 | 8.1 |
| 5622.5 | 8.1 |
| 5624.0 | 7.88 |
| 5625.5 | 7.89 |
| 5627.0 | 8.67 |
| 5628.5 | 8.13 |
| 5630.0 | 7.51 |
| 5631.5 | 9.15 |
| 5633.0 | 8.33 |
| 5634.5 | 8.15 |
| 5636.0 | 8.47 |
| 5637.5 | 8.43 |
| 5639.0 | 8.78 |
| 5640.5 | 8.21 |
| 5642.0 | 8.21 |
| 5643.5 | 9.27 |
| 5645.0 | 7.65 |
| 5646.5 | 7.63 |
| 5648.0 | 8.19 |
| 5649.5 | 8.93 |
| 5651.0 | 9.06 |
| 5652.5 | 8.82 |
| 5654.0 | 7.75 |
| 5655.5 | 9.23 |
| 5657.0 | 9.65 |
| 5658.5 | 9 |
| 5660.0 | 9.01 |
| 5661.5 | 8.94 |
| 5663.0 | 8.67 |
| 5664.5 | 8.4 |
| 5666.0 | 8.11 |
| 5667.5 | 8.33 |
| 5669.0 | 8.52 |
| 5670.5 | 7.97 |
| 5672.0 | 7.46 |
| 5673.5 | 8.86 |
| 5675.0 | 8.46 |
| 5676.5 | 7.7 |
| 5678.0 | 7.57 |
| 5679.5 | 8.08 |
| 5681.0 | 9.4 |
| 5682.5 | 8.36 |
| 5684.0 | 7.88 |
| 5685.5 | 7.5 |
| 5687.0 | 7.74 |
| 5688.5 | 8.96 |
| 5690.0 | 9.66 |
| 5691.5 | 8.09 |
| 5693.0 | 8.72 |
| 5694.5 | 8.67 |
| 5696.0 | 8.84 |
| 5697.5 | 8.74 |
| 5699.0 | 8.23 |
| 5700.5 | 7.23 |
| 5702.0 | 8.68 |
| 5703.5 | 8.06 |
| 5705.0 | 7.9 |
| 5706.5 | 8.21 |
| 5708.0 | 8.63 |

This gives 0.02 mag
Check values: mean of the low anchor 8.85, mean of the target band 8.59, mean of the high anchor 8.42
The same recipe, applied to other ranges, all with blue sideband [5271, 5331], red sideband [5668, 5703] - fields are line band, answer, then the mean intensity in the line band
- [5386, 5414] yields 0.041 mag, 8.37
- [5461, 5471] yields -0.071 mag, 9.18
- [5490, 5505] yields -0.035 mag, 8.84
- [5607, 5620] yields 0.001 mag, 8.4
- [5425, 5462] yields -0.064 mag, 9.15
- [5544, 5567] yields -0.062 mag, 8.98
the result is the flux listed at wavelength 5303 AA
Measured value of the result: 8.55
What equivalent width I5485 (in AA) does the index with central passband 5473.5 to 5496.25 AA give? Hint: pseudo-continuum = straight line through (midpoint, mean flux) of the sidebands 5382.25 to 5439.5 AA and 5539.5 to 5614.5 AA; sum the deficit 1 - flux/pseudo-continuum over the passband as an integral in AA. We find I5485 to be -0.5 AA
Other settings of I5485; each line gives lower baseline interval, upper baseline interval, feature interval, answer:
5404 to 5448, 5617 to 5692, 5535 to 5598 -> -3.8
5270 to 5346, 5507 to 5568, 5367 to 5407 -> 0.7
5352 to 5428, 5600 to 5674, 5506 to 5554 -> -2.2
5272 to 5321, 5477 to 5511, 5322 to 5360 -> 0.2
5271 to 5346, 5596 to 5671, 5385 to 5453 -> 0.3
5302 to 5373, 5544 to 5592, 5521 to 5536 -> 0.6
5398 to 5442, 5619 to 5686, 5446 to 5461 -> -1.6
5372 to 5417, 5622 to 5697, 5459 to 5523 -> -3.7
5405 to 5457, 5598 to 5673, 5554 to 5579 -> -0.8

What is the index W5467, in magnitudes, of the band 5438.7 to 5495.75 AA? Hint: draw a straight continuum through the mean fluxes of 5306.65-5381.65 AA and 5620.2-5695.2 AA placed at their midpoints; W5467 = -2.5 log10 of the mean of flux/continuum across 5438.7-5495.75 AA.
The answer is -0.06 mag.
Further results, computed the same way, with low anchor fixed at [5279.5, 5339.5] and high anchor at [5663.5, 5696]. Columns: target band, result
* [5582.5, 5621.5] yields -0.03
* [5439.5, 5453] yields -0.08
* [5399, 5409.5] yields 0.08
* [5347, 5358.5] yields 0.04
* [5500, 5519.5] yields -0.06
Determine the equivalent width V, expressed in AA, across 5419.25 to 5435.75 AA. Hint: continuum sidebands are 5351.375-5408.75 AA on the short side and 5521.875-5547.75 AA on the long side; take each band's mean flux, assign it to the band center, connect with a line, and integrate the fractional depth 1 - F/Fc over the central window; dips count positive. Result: 0.3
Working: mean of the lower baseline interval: 8.59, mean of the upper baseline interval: 8.81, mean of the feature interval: 8.5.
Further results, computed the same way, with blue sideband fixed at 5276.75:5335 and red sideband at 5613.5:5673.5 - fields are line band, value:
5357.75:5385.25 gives -0.16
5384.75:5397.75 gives -0.15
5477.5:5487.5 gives -0.38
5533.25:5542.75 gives -0.37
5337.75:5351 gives -0.24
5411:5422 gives 0.38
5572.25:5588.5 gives -1.28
